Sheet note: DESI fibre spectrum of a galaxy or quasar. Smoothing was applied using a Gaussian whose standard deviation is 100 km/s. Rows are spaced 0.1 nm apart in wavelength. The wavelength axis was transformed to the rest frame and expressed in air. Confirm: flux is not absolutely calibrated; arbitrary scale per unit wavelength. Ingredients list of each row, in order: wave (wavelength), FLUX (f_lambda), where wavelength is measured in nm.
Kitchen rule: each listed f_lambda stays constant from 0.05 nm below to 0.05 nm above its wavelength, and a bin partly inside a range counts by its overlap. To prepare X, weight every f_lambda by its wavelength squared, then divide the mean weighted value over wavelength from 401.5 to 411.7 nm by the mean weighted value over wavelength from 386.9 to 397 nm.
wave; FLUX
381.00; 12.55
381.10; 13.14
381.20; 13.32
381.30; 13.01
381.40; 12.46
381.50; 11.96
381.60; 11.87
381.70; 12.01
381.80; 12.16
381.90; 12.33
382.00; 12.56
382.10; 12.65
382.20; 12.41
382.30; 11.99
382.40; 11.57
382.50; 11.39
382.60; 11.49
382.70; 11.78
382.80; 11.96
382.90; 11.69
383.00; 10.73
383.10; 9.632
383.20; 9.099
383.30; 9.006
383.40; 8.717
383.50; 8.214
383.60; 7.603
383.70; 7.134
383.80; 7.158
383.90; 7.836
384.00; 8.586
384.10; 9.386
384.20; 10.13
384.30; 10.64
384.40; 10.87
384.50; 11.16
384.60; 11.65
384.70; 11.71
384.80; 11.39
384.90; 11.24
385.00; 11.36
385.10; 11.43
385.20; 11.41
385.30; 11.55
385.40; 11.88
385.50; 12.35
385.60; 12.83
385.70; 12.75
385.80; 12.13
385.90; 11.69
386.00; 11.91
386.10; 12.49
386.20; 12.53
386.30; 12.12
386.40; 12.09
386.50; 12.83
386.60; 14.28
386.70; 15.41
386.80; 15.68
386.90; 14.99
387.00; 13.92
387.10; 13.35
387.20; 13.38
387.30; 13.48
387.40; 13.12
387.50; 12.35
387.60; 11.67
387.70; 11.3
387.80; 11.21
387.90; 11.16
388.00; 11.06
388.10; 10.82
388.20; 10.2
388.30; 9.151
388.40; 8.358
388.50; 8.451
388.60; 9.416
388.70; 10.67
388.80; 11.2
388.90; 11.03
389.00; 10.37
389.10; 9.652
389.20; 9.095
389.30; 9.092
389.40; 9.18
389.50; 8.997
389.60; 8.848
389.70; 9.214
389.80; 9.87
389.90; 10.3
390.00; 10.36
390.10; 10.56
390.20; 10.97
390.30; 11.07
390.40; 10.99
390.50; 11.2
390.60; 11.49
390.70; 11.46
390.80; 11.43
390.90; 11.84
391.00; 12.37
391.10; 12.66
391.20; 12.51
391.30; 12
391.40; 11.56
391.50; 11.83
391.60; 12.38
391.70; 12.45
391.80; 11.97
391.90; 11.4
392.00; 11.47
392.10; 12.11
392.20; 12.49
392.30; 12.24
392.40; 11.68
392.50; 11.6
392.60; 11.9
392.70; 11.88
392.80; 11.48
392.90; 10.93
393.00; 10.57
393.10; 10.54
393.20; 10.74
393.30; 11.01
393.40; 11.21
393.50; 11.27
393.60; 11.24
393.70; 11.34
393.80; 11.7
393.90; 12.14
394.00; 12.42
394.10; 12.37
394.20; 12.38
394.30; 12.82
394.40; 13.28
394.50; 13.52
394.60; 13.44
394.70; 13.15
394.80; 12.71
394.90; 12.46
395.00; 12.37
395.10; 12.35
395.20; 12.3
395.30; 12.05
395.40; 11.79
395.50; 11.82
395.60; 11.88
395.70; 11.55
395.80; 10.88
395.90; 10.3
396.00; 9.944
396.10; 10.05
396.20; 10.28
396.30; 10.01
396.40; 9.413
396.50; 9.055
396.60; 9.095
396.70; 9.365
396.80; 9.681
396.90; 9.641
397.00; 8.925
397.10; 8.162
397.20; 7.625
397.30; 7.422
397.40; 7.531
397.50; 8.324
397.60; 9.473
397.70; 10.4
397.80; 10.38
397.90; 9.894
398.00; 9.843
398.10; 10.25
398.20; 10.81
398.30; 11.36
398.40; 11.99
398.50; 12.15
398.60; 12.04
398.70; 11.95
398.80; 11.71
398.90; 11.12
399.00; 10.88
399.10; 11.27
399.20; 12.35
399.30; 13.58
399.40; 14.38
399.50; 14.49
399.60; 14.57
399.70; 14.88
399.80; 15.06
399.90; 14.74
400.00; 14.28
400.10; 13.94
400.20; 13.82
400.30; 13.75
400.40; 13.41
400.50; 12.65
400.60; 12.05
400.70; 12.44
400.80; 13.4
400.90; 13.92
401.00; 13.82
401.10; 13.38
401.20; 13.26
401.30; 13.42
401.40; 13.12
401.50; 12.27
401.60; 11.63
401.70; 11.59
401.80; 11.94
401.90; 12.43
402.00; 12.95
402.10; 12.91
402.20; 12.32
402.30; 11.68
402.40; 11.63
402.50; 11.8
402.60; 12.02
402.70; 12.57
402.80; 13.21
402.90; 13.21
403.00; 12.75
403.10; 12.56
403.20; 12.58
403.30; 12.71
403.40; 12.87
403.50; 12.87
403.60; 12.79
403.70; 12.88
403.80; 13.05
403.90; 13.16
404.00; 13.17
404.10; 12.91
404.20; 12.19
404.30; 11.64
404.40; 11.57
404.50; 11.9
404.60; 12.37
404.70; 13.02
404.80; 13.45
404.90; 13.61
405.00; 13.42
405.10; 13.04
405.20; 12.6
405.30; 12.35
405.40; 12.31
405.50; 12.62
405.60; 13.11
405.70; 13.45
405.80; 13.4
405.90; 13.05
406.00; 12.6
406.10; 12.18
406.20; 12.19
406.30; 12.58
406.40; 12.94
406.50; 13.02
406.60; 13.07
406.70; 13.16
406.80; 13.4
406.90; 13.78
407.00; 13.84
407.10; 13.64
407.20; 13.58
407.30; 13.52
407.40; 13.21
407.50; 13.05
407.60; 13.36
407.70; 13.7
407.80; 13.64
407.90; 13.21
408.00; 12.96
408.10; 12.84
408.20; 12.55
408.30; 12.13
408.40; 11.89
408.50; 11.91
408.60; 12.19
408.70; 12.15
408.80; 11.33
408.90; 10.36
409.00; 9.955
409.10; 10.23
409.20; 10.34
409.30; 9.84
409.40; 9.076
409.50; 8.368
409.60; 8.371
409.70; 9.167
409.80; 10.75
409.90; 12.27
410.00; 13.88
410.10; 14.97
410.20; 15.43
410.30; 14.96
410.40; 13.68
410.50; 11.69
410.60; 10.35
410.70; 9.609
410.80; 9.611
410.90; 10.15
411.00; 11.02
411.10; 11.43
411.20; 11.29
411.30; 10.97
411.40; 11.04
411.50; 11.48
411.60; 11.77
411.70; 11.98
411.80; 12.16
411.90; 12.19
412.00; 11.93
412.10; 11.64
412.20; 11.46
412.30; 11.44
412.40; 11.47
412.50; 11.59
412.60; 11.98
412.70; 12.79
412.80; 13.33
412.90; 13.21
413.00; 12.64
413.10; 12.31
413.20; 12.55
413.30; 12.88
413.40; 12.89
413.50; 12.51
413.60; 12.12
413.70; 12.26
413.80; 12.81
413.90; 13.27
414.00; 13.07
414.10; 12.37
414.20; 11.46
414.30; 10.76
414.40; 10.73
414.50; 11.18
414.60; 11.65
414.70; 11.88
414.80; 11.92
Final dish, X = 1.17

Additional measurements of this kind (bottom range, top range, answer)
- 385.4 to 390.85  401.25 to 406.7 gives 1.20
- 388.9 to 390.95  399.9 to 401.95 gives 1.34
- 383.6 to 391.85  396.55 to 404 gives 1.14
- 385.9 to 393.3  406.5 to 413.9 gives 1.17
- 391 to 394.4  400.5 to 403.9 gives 1.13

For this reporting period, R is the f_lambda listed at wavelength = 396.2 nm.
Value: 10.28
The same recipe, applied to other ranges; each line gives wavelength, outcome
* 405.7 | 13.45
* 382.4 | 11.57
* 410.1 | 14.97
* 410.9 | 10.15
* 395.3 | 12.05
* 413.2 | 12.55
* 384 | 8.586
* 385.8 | 12.13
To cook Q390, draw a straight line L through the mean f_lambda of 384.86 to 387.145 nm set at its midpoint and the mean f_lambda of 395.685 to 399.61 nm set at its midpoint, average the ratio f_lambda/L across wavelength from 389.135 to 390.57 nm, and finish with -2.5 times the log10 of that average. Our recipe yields 0.20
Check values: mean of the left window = 12.7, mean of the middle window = 10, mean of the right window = 10.5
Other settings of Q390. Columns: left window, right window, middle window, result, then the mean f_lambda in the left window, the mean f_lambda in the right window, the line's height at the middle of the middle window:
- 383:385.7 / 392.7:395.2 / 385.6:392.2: -0.05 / 10.2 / 12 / 11.1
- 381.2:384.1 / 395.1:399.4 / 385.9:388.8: -0.13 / 10.7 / 10.5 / 10.6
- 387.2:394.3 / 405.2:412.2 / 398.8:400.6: -0.15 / 11.1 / 12.1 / 11.6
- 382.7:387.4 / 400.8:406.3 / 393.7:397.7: 0.12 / 11.4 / 12.7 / 12.1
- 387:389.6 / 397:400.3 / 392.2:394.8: -0.07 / 10.7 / 11.6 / 11.2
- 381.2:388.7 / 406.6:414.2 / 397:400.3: 0.02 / 11.4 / 12.1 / 11.8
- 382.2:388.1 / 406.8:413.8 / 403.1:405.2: -0.08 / 11.4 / 12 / 11.9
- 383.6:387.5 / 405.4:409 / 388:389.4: 0.21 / 11.8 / 12.8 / 11.9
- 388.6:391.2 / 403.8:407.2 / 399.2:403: -0.08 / 10.6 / 12.9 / 12.2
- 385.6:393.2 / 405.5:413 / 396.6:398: 0.29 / 11.5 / 12.1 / 11.7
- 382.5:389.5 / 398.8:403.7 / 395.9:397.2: 0.29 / 11.1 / 12.9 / 12.4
